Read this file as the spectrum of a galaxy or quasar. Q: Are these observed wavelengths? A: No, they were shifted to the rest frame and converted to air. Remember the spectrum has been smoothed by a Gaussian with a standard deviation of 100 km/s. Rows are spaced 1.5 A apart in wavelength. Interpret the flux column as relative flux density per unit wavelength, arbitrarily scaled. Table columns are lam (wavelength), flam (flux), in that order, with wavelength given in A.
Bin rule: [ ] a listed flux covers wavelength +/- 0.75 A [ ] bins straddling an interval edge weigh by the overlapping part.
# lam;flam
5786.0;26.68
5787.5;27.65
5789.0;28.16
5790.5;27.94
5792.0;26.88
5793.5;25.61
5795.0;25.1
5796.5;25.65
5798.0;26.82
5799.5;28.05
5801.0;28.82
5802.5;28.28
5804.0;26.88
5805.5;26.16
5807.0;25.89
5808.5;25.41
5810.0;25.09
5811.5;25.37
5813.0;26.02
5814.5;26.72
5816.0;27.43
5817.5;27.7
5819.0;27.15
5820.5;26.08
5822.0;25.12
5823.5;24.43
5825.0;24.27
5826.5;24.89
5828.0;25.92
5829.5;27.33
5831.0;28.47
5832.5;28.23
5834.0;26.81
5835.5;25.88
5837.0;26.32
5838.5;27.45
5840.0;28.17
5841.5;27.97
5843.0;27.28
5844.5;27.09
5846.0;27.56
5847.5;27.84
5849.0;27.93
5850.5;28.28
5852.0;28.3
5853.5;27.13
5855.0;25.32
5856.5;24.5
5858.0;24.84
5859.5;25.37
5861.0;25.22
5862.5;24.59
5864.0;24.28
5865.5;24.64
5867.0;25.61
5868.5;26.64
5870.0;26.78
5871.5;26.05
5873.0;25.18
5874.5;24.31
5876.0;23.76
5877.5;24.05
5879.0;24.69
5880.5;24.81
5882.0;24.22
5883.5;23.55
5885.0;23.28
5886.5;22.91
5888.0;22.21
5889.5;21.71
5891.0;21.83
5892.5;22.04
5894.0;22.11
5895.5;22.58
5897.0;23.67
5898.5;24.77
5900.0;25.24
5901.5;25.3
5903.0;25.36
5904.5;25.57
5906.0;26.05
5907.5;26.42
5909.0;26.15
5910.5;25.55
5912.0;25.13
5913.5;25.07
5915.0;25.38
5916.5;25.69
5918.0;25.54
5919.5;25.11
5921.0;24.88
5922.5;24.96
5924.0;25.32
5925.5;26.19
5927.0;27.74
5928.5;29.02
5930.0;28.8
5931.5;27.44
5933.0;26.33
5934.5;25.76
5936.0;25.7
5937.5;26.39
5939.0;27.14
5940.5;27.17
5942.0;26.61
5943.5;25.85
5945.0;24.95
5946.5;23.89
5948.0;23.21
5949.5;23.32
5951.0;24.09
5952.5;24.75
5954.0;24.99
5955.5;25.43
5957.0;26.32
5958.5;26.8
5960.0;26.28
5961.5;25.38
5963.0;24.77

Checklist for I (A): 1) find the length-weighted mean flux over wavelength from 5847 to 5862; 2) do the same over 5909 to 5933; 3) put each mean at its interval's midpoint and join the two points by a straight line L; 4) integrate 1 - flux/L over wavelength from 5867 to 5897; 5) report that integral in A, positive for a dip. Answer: 2.8 A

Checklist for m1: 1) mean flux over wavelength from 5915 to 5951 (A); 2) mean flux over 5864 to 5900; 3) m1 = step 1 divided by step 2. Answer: 1.08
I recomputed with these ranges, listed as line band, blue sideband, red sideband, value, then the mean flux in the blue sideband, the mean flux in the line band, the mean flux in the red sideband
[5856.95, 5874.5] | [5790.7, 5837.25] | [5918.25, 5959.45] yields 0.6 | 26.4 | 25.3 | 25.9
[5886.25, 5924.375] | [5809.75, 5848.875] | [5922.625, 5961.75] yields 2.5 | 26.7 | 24.5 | 25.9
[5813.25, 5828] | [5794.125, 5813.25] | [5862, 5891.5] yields 0.0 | 26.4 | 26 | 24.3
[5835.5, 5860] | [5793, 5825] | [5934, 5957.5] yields -0.8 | 26.3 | 26.9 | 25.3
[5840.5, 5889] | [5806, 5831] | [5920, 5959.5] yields 0.9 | 26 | 25.5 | 25.9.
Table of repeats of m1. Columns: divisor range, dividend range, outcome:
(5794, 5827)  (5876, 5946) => 0.96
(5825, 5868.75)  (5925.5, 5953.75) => 0.98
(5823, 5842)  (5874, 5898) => 0.87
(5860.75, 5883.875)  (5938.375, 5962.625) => 1.02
